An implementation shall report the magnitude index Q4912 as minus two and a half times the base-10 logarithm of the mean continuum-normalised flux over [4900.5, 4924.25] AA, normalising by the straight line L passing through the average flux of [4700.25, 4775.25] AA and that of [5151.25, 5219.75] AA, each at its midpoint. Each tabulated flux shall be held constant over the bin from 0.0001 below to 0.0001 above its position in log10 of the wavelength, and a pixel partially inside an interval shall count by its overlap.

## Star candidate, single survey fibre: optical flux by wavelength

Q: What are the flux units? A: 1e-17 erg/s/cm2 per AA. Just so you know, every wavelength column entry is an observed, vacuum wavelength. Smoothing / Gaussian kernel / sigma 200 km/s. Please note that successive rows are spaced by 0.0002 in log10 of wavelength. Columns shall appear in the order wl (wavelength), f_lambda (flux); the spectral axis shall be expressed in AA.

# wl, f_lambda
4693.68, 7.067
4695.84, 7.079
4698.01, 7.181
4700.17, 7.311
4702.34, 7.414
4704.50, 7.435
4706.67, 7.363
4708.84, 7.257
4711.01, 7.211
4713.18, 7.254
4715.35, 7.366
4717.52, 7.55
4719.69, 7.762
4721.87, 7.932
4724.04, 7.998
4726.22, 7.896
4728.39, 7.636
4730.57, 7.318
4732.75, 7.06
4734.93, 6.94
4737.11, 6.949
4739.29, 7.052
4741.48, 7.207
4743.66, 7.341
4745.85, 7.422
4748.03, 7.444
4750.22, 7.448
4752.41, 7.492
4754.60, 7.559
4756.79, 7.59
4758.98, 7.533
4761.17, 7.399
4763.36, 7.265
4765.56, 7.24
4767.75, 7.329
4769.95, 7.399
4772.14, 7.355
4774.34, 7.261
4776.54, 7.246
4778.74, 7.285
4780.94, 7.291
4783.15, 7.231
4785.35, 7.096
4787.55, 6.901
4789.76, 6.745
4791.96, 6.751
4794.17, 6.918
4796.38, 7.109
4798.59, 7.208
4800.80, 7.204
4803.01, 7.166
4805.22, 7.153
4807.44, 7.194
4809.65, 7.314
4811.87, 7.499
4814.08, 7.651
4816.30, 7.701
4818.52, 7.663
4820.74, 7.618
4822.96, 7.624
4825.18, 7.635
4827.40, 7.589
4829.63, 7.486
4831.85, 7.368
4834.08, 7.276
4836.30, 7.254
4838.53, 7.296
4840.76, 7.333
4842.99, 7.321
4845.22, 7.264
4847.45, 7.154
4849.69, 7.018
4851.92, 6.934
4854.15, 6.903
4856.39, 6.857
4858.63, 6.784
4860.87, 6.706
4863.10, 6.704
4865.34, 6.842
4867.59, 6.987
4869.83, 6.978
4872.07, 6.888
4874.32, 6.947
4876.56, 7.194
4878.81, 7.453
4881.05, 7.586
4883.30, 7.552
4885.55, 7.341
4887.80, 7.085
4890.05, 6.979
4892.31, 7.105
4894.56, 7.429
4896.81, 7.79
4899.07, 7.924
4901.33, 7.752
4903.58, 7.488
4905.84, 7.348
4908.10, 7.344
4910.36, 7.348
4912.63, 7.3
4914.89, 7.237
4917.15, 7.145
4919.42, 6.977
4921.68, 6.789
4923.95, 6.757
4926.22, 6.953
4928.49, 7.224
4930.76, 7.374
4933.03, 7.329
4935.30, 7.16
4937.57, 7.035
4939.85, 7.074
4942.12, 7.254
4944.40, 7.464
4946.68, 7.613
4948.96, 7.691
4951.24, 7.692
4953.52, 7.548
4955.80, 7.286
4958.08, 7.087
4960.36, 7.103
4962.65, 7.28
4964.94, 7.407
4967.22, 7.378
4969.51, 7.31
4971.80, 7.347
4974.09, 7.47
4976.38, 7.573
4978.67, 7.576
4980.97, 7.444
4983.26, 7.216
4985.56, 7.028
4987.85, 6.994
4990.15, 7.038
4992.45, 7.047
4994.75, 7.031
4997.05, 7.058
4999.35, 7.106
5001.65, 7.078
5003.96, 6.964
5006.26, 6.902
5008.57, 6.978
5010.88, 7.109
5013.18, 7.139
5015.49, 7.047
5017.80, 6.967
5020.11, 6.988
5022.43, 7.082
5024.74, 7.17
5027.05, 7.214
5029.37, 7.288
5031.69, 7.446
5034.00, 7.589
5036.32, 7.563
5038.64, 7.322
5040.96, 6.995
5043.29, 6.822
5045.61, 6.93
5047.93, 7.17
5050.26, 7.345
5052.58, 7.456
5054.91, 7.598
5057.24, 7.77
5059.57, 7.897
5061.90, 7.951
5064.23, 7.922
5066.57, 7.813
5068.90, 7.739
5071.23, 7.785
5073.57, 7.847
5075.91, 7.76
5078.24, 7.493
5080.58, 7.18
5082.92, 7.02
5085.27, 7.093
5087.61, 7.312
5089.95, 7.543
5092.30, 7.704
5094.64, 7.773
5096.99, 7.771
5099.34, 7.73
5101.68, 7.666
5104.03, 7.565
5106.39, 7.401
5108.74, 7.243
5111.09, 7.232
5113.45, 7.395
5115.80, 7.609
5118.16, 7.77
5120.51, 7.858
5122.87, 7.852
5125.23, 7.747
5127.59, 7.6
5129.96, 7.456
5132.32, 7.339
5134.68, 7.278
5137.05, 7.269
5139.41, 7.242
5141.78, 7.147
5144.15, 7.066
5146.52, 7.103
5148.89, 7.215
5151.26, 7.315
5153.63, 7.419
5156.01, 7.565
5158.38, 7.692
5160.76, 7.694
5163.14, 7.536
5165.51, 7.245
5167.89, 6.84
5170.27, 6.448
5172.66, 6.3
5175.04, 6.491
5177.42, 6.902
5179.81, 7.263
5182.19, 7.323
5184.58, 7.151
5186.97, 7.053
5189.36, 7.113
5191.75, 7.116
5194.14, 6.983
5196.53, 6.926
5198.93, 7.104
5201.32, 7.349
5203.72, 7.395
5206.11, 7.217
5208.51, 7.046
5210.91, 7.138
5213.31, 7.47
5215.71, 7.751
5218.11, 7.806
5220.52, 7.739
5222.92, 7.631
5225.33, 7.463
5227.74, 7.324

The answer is 0.01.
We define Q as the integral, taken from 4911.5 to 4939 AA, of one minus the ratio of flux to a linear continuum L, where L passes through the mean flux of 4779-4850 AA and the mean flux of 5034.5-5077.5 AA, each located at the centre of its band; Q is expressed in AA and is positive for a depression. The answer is 1.1 AA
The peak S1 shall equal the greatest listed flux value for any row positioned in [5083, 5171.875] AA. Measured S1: 7.858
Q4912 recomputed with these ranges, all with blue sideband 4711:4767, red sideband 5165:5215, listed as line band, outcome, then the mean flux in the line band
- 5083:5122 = -0.061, 7.53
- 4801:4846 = -0.010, 7.42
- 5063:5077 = -0.096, 7.81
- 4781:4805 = 0.049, 7.05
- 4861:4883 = 0.037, 7.07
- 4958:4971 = -0.006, 7.28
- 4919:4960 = 0.002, 7.24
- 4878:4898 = -0.011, 7.37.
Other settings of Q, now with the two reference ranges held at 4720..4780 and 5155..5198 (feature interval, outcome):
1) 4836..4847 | 0.1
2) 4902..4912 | -0.2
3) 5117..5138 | -1.3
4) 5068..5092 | -1.1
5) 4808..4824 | -0.5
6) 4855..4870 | 1.0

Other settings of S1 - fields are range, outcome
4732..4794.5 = 7.59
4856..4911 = 7.924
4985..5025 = 7.17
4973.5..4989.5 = 7.576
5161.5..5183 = 7.536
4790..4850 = 7.701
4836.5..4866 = 7.333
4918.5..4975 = 7.692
